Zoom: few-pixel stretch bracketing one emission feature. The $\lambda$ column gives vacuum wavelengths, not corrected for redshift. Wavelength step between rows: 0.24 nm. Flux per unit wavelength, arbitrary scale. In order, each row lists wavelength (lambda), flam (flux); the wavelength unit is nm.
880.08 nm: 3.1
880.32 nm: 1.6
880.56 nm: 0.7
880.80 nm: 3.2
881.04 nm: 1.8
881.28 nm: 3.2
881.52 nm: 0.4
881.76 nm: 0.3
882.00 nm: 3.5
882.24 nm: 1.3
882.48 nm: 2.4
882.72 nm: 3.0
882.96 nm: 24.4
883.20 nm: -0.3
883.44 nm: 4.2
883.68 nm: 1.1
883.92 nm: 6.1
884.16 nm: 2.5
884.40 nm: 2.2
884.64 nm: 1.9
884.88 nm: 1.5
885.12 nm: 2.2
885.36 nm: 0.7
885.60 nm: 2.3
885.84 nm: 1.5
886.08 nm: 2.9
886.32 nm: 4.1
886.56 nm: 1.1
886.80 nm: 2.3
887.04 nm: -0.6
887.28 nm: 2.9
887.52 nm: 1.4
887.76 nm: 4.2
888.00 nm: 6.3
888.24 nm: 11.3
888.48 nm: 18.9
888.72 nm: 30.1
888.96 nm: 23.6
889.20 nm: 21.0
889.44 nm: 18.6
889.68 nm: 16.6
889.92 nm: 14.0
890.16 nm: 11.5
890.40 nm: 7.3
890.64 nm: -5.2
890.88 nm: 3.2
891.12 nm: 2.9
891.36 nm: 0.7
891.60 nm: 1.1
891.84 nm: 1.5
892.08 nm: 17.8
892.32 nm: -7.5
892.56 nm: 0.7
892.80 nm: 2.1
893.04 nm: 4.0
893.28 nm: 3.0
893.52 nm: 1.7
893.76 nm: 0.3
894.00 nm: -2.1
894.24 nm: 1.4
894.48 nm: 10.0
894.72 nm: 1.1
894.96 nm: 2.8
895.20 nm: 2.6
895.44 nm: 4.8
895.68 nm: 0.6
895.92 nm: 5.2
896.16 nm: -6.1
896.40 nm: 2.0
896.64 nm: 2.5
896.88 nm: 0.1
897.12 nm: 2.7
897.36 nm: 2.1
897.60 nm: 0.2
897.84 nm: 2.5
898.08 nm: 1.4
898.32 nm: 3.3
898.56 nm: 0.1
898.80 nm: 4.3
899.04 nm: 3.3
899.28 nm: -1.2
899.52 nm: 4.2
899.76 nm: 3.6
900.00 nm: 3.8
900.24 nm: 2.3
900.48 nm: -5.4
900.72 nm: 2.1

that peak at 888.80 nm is [O II]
